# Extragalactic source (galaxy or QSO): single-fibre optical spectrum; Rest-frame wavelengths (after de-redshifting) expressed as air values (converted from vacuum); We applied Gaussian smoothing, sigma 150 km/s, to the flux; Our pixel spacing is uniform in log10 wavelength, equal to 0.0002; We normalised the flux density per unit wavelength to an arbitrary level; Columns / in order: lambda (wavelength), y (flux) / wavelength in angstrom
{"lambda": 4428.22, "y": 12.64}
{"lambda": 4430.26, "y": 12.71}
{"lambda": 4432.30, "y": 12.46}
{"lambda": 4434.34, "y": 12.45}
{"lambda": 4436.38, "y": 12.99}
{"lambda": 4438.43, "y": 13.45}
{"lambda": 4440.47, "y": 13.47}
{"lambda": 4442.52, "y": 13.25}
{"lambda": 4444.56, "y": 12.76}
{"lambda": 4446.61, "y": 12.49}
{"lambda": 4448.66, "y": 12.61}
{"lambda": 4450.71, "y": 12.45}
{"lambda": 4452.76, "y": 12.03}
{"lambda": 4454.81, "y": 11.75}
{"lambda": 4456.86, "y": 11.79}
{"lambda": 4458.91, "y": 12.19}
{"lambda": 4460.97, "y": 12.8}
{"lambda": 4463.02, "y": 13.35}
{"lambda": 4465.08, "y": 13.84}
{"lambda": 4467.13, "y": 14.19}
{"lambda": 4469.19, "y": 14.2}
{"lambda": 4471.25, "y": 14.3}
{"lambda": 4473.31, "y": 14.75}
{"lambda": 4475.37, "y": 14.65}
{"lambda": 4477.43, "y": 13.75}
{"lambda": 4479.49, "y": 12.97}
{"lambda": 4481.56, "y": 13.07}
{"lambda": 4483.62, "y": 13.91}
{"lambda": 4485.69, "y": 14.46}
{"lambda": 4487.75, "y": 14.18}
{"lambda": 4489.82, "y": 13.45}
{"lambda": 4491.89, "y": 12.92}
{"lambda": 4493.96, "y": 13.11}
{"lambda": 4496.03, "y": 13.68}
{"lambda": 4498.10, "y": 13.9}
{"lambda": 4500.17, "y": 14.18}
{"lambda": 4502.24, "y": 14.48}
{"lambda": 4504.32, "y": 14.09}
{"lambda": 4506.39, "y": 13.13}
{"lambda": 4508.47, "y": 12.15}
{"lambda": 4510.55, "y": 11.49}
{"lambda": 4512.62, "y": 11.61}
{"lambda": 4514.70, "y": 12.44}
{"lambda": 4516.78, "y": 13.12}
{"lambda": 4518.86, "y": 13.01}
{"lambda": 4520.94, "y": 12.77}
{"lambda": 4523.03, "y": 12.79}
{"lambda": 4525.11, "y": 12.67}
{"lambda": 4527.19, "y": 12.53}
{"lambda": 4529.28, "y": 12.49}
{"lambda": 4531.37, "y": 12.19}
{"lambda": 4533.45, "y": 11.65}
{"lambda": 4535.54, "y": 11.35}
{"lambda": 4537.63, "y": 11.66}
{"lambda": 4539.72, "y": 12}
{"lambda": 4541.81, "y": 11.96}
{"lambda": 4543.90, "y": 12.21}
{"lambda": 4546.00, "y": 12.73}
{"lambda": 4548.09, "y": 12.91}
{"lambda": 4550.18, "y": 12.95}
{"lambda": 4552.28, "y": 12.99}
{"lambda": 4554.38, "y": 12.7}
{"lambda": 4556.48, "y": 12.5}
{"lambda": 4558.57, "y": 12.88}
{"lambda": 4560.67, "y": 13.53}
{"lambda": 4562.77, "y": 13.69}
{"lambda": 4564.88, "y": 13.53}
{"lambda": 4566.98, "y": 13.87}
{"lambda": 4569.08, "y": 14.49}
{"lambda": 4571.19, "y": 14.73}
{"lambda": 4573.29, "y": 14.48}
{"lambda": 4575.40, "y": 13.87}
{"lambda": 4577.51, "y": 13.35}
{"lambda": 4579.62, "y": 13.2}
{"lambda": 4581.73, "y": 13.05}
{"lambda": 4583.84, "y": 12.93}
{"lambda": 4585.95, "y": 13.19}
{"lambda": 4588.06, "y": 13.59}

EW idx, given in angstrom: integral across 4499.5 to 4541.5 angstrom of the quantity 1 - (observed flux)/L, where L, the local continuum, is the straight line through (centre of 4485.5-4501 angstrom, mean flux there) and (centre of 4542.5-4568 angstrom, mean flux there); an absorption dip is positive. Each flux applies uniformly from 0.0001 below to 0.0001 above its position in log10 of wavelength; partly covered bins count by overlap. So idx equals 2.6 angstrom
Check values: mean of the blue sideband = 13.7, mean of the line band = 12.6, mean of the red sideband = 13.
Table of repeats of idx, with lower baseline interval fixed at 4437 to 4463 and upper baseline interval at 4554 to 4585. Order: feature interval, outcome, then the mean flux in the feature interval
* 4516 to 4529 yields 0.4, 12.8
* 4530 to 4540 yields 1.1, 11.8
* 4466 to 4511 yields -2.8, 13.7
